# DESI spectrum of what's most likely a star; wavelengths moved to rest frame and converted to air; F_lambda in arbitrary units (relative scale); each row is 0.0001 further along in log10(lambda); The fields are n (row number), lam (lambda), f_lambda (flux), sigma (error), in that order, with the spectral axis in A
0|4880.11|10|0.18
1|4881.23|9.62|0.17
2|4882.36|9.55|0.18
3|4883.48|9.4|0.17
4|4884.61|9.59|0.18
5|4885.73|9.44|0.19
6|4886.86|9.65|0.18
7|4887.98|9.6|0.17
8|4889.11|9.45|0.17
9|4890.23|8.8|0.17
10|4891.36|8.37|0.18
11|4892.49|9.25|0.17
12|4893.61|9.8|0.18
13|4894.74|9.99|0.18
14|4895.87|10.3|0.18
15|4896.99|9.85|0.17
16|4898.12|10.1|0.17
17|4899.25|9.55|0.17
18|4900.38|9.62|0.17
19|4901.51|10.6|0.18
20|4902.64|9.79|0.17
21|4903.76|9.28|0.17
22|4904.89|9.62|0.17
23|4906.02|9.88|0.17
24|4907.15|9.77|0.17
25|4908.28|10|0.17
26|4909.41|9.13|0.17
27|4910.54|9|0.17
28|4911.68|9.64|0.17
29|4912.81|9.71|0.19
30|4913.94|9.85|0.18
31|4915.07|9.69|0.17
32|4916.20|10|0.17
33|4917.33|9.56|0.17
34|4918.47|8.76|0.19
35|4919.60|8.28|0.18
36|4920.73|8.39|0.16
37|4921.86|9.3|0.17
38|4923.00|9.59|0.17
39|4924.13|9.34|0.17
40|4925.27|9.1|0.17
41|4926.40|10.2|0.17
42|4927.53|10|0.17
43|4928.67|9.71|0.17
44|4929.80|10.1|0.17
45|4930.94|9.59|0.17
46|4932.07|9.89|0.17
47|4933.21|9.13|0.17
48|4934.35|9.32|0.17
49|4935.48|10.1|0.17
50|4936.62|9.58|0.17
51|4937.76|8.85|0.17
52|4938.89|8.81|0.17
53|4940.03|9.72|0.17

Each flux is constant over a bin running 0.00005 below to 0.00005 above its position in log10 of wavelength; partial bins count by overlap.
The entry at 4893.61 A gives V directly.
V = 9.8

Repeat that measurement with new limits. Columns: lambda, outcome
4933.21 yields 9.13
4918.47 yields 8.76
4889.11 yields 9.45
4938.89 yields 8.81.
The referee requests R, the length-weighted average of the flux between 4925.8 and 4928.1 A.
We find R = 10.1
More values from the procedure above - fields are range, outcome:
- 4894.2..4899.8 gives 9.96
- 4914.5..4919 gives 9.5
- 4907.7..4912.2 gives 9.42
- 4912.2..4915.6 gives 9.76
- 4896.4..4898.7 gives 9.99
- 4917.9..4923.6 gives 8.87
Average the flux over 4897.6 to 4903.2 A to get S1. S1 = 9.93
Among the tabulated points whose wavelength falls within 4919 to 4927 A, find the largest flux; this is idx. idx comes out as 10.2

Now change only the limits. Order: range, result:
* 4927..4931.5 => 10.1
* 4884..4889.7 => 9.65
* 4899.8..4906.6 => 10.6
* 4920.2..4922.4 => 9.3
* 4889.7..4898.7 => 10.3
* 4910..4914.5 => 9.85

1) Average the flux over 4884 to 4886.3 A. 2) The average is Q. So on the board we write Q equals 9.49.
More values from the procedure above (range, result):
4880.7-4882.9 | 9.56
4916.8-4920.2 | 8.85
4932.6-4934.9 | 9.2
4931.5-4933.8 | 9.5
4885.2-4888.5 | 9.57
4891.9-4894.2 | 9.52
